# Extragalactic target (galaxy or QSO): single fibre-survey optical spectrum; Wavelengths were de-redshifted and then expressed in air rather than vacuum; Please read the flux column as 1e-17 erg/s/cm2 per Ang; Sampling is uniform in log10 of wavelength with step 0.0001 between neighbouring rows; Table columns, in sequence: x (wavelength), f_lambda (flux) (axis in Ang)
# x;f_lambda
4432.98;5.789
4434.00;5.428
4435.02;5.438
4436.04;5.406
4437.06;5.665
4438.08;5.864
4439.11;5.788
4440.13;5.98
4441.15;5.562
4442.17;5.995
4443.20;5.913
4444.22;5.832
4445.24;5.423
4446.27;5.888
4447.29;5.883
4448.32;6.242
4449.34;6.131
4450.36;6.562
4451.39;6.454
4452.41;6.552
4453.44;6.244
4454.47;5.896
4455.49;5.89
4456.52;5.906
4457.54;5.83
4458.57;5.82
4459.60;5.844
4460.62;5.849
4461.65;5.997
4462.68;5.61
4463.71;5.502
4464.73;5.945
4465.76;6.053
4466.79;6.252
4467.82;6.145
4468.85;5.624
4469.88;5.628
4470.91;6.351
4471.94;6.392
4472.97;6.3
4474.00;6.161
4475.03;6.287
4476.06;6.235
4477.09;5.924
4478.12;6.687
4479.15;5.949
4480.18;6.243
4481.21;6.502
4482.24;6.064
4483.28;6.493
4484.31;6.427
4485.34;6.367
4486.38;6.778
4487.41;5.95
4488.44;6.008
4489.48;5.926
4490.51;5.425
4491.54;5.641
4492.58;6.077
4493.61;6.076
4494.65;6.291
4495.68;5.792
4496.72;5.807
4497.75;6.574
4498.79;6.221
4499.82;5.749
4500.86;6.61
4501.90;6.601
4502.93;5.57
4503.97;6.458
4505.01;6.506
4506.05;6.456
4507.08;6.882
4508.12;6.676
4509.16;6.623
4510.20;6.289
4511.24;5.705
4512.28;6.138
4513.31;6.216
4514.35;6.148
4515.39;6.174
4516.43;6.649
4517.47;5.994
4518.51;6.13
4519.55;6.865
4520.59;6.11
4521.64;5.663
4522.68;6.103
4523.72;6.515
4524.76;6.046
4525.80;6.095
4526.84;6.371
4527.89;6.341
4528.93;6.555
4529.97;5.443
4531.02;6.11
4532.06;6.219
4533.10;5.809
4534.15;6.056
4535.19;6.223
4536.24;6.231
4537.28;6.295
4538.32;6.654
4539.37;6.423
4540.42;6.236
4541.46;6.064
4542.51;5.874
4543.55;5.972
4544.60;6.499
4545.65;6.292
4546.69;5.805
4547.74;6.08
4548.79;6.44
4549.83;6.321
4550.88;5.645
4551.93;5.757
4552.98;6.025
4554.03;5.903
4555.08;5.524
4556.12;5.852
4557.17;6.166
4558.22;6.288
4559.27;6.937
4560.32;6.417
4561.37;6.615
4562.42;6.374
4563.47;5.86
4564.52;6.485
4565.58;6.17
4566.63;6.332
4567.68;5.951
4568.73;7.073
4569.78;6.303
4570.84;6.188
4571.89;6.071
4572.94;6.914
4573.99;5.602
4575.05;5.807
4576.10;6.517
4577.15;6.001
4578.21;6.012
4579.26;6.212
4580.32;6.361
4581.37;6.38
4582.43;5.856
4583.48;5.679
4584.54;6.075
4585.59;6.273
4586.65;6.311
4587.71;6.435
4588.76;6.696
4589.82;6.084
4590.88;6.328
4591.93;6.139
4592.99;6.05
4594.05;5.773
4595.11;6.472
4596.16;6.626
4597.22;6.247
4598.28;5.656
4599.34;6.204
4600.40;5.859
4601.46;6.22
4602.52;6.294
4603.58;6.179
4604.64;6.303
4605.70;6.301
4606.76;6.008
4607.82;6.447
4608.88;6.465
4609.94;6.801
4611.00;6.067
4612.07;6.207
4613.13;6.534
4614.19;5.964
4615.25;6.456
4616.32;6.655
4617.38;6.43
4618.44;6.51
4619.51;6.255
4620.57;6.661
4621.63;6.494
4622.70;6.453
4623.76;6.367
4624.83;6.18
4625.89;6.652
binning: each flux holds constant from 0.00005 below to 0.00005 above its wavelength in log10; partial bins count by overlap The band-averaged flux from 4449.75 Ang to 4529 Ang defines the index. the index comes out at 6.16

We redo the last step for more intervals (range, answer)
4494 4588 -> 6.2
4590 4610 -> 6.22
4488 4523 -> 6.18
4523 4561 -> 6.15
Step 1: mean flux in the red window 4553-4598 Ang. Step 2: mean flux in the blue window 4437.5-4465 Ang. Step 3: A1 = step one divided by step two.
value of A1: 1.0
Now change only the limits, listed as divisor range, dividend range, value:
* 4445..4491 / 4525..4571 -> 1.02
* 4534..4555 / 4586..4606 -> 1.01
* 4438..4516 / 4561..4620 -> 1.02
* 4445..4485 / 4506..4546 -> 1.02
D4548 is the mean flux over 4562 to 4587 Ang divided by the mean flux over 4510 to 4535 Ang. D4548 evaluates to 1.0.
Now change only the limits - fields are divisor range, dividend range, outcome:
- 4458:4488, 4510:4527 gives 1.01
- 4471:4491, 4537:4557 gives 0.98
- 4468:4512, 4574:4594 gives 0.99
